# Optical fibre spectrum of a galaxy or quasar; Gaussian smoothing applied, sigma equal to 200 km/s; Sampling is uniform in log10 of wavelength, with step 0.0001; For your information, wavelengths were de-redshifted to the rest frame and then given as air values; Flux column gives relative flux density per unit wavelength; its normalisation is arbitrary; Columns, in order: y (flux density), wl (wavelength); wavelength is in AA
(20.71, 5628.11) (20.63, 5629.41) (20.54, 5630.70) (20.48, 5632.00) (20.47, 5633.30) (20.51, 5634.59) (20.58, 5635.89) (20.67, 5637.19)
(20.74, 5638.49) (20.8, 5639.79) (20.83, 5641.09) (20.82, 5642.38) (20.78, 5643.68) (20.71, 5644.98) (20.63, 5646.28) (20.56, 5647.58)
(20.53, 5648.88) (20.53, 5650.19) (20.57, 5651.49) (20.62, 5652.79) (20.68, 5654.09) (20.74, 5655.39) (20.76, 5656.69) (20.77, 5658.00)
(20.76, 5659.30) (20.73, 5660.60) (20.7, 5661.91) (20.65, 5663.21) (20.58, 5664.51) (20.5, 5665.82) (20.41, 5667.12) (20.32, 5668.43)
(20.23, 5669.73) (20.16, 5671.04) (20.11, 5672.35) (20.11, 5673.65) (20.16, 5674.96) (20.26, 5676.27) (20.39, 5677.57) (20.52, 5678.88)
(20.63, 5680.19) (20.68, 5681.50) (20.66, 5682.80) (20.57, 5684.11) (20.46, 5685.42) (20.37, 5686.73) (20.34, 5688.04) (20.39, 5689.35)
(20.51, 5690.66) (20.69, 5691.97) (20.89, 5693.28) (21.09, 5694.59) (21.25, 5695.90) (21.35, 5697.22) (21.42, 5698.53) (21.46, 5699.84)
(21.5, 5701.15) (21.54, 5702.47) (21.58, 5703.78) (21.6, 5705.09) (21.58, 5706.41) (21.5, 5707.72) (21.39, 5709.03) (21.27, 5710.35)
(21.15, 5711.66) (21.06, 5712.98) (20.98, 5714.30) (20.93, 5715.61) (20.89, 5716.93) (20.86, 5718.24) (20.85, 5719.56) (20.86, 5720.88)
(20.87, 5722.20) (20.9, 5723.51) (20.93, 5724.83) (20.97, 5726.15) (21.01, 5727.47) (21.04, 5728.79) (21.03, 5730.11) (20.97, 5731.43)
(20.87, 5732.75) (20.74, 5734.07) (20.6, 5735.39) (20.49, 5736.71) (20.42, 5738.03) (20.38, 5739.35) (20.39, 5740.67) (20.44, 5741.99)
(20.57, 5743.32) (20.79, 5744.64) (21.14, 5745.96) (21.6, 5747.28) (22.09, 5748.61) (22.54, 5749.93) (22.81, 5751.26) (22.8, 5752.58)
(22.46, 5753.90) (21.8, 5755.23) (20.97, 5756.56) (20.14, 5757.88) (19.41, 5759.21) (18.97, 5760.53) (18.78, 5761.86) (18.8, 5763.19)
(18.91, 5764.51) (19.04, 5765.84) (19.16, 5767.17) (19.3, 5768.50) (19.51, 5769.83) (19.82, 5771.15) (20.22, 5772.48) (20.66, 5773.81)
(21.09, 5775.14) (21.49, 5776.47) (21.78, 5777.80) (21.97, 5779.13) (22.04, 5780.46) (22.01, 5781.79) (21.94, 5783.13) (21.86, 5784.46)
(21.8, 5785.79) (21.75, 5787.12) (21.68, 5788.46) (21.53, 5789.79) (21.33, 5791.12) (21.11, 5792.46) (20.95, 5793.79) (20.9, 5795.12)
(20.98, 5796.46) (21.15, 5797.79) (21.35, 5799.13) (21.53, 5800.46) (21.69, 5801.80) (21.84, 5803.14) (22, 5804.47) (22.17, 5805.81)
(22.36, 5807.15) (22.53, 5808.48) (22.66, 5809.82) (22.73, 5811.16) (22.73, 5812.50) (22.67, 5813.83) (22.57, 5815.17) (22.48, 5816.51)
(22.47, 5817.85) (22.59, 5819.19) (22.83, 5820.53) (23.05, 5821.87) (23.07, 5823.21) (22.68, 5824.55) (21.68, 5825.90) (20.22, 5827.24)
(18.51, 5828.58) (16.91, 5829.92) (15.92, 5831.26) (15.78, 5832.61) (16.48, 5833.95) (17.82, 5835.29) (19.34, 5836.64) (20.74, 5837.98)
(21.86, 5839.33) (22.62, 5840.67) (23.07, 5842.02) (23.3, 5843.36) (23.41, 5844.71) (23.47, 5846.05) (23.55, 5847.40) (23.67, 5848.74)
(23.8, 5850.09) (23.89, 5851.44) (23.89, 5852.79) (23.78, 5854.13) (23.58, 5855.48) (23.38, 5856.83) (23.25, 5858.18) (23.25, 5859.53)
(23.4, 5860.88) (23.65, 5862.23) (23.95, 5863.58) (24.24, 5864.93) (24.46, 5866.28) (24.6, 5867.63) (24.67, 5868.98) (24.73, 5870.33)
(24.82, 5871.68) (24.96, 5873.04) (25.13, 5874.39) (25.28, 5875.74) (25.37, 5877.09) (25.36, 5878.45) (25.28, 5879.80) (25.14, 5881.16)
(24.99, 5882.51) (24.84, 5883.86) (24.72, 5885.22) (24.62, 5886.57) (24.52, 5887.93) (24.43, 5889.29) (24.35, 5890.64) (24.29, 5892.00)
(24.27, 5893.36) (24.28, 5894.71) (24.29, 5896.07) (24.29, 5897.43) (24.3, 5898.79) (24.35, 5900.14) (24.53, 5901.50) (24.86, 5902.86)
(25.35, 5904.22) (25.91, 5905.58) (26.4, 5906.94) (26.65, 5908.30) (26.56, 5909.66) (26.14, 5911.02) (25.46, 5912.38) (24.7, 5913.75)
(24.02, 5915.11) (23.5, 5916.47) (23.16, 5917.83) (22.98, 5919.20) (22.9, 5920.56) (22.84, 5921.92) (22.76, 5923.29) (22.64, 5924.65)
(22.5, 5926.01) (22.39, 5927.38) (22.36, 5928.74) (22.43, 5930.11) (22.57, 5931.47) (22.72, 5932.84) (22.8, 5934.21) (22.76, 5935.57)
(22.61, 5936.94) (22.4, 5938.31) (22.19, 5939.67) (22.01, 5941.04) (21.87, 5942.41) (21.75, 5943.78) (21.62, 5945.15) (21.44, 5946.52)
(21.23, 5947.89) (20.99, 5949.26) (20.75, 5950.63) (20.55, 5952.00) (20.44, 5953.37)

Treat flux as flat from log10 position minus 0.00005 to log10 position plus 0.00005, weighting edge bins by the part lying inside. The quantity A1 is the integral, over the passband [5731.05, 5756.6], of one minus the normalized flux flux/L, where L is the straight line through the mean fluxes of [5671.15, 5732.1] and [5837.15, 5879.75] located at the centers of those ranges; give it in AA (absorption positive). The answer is 0.52 AA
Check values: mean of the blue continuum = 20.9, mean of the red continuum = 23.9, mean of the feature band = 21.3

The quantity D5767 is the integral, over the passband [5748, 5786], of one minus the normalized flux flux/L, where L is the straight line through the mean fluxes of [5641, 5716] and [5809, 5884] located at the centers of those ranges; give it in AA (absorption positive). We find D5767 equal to 1.7 AA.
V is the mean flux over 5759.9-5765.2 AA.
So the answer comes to 18.9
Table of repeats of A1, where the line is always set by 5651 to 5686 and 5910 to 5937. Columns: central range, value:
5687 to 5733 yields -0.2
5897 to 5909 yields -1.1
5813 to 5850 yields 1.7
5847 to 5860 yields -0.6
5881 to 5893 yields -0.9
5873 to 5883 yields -1.1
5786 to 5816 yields 0.2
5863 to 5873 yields -0.8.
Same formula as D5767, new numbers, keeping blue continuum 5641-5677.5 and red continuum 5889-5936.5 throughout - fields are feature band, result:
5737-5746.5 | 0.48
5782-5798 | 0.64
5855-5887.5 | -1.45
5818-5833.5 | 1.70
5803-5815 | 0.08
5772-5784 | 0.36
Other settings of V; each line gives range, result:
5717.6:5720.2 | 20.8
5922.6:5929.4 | 22.5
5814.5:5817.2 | 22.5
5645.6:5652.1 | 20.5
